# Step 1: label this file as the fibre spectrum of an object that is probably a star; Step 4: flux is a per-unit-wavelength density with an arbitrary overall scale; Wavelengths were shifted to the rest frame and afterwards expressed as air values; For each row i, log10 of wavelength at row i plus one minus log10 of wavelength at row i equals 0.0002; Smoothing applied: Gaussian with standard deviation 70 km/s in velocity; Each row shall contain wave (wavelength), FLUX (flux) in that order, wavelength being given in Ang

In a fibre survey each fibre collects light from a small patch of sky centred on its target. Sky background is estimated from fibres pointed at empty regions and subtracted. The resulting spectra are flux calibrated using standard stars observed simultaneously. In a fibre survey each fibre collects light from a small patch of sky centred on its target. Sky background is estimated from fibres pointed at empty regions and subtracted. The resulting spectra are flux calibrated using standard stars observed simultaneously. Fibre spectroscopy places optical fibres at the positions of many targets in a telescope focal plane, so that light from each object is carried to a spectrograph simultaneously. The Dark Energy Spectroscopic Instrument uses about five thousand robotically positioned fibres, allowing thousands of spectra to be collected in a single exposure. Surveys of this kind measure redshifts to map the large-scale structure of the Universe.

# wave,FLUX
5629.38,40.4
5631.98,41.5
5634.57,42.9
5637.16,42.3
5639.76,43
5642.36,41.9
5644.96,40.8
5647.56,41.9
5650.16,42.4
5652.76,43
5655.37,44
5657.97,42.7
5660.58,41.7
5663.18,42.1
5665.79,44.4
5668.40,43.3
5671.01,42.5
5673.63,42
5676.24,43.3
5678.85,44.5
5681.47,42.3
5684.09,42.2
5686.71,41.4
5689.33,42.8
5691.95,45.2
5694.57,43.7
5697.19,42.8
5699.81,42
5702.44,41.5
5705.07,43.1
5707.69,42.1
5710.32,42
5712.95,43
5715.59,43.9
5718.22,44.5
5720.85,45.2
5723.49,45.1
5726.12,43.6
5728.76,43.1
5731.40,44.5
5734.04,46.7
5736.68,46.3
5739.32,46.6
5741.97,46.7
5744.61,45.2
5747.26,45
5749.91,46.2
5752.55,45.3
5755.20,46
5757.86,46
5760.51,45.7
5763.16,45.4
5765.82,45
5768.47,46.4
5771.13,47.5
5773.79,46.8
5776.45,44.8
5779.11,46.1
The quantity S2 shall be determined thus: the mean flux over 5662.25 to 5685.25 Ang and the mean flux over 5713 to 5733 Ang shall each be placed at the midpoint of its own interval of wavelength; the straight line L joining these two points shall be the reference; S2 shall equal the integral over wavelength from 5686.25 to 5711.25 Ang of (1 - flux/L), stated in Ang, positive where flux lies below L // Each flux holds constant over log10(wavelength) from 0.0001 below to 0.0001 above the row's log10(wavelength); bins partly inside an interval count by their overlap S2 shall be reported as 0.5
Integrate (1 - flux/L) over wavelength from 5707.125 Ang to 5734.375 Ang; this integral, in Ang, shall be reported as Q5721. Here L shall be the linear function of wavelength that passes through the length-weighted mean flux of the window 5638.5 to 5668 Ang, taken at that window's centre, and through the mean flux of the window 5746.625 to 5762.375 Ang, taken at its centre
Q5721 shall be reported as 0.46 Ang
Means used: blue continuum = 42.6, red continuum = 45.7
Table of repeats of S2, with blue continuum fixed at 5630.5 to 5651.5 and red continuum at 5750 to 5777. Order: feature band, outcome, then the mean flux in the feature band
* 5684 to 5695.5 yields 0.1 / 43.1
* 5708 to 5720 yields 0.3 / 43.3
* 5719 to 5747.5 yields -0.2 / 45.3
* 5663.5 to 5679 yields -0.1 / 43.2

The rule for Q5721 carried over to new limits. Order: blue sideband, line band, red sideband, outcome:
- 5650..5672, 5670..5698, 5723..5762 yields 0.4 Ang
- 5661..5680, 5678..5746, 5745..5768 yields 0.7 Ang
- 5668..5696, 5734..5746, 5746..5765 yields -0.3 Ang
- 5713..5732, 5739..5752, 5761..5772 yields -0.2 Ang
